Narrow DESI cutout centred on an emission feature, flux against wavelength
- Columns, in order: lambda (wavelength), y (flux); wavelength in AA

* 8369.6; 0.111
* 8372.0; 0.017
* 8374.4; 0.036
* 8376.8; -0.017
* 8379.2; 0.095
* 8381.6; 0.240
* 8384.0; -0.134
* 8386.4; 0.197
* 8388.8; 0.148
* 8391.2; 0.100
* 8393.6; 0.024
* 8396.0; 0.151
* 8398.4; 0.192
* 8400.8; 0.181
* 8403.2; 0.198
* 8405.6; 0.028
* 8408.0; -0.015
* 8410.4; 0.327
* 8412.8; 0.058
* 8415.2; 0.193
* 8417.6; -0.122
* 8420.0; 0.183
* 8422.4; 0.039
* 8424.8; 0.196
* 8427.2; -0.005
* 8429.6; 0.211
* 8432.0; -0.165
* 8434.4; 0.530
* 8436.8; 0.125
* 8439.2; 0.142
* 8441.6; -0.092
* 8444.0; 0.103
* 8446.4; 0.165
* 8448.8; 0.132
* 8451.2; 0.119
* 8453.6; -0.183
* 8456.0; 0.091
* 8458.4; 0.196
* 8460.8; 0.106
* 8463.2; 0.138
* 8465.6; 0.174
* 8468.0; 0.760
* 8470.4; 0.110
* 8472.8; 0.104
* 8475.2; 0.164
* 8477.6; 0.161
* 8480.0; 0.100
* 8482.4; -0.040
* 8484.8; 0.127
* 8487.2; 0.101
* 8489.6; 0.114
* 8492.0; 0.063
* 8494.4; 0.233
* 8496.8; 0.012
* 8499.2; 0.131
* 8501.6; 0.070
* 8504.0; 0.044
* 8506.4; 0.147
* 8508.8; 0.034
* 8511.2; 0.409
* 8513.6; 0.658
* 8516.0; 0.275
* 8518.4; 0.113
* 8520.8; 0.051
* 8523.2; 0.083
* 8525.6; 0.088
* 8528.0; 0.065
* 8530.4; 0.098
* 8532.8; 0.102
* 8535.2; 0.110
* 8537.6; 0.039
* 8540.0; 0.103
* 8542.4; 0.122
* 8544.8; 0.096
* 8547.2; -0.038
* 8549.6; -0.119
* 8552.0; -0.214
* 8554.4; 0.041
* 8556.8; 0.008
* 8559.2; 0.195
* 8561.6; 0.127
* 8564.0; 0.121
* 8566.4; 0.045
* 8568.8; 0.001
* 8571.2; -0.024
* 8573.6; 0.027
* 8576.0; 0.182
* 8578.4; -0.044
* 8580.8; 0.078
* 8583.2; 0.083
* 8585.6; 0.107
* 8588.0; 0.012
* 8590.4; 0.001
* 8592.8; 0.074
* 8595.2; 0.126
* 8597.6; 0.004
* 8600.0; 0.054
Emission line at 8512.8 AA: H-gamma 4340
